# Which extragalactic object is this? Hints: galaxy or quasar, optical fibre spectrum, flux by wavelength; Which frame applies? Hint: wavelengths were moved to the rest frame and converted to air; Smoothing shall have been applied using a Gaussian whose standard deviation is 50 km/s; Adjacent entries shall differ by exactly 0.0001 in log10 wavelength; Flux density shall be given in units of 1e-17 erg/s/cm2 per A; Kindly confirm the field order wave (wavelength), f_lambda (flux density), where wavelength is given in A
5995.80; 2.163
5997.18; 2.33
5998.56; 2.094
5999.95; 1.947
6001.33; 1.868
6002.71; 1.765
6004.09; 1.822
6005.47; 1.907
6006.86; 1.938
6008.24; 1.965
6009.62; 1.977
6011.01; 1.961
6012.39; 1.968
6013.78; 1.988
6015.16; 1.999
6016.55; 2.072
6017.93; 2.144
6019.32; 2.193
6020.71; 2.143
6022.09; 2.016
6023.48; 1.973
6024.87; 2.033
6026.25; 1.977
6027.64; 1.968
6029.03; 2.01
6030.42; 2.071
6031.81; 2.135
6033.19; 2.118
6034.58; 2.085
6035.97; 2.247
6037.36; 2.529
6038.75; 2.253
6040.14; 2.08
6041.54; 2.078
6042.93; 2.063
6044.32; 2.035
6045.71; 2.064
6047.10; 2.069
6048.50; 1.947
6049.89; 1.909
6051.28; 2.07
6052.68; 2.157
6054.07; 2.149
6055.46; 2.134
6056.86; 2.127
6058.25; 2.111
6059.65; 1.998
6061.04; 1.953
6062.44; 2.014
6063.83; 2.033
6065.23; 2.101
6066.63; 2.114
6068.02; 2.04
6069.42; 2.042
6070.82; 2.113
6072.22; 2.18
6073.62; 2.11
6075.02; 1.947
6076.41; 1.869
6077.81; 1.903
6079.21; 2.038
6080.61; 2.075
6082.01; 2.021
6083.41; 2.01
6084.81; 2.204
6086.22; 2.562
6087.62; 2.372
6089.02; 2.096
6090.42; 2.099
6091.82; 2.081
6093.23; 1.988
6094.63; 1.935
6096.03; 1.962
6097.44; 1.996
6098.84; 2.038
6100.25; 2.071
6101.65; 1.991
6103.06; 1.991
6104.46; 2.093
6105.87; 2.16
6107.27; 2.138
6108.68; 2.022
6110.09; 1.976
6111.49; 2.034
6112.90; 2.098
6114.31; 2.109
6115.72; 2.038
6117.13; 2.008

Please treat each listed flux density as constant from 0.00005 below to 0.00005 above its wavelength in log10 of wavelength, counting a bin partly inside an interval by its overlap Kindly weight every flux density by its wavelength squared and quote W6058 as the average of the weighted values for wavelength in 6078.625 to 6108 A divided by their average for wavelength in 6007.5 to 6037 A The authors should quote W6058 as 1.0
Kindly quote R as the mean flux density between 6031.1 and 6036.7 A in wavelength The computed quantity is 2.15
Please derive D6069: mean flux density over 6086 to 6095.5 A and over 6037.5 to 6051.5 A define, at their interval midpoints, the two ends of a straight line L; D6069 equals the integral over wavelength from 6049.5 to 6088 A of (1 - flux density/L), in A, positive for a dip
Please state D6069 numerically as 0.5 A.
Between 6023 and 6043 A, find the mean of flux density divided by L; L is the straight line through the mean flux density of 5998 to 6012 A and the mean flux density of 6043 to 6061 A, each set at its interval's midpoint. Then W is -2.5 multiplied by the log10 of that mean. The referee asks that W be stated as -0.06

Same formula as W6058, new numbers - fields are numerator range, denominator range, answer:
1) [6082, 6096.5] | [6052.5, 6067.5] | 1.03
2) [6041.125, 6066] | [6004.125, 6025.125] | 1.04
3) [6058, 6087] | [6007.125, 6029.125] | 1.04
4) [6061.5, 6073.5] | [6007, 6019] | 1.05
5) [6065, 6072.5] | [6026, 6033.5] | 1.04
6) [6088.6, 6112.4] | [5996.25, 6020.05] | 1.05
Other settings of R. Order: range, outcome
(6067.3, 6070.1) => 2.04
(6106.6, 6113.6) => 2.05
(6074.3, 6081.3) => 1.97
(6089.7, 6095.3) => 2.03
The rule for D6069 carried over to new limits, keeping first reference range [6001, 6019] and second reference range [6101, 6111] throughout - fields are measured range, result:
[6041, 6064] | -0.6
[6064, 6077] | -0.3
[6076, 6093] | -0.7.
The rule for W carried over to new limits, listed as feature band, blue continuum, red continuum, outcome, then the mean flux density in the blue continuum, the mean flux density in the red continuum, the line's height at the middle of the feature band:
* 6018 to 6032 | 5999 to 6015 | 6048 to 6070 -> -0.04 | 1.92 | 2.06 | 1.97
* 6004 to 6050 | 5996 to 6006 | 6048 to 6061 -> -0.02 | 1.97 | 2.06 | 2.02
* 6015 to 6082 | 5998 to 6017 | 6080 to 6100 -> -0.03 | 1.94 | 2.1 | 2.02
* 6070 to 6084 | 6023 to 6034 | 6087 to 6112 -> 0.01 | 2.04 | 2.06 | 2.05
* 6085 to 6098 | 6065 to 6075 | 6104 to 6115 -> -0.02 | 2.09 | 2.08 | 2.08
